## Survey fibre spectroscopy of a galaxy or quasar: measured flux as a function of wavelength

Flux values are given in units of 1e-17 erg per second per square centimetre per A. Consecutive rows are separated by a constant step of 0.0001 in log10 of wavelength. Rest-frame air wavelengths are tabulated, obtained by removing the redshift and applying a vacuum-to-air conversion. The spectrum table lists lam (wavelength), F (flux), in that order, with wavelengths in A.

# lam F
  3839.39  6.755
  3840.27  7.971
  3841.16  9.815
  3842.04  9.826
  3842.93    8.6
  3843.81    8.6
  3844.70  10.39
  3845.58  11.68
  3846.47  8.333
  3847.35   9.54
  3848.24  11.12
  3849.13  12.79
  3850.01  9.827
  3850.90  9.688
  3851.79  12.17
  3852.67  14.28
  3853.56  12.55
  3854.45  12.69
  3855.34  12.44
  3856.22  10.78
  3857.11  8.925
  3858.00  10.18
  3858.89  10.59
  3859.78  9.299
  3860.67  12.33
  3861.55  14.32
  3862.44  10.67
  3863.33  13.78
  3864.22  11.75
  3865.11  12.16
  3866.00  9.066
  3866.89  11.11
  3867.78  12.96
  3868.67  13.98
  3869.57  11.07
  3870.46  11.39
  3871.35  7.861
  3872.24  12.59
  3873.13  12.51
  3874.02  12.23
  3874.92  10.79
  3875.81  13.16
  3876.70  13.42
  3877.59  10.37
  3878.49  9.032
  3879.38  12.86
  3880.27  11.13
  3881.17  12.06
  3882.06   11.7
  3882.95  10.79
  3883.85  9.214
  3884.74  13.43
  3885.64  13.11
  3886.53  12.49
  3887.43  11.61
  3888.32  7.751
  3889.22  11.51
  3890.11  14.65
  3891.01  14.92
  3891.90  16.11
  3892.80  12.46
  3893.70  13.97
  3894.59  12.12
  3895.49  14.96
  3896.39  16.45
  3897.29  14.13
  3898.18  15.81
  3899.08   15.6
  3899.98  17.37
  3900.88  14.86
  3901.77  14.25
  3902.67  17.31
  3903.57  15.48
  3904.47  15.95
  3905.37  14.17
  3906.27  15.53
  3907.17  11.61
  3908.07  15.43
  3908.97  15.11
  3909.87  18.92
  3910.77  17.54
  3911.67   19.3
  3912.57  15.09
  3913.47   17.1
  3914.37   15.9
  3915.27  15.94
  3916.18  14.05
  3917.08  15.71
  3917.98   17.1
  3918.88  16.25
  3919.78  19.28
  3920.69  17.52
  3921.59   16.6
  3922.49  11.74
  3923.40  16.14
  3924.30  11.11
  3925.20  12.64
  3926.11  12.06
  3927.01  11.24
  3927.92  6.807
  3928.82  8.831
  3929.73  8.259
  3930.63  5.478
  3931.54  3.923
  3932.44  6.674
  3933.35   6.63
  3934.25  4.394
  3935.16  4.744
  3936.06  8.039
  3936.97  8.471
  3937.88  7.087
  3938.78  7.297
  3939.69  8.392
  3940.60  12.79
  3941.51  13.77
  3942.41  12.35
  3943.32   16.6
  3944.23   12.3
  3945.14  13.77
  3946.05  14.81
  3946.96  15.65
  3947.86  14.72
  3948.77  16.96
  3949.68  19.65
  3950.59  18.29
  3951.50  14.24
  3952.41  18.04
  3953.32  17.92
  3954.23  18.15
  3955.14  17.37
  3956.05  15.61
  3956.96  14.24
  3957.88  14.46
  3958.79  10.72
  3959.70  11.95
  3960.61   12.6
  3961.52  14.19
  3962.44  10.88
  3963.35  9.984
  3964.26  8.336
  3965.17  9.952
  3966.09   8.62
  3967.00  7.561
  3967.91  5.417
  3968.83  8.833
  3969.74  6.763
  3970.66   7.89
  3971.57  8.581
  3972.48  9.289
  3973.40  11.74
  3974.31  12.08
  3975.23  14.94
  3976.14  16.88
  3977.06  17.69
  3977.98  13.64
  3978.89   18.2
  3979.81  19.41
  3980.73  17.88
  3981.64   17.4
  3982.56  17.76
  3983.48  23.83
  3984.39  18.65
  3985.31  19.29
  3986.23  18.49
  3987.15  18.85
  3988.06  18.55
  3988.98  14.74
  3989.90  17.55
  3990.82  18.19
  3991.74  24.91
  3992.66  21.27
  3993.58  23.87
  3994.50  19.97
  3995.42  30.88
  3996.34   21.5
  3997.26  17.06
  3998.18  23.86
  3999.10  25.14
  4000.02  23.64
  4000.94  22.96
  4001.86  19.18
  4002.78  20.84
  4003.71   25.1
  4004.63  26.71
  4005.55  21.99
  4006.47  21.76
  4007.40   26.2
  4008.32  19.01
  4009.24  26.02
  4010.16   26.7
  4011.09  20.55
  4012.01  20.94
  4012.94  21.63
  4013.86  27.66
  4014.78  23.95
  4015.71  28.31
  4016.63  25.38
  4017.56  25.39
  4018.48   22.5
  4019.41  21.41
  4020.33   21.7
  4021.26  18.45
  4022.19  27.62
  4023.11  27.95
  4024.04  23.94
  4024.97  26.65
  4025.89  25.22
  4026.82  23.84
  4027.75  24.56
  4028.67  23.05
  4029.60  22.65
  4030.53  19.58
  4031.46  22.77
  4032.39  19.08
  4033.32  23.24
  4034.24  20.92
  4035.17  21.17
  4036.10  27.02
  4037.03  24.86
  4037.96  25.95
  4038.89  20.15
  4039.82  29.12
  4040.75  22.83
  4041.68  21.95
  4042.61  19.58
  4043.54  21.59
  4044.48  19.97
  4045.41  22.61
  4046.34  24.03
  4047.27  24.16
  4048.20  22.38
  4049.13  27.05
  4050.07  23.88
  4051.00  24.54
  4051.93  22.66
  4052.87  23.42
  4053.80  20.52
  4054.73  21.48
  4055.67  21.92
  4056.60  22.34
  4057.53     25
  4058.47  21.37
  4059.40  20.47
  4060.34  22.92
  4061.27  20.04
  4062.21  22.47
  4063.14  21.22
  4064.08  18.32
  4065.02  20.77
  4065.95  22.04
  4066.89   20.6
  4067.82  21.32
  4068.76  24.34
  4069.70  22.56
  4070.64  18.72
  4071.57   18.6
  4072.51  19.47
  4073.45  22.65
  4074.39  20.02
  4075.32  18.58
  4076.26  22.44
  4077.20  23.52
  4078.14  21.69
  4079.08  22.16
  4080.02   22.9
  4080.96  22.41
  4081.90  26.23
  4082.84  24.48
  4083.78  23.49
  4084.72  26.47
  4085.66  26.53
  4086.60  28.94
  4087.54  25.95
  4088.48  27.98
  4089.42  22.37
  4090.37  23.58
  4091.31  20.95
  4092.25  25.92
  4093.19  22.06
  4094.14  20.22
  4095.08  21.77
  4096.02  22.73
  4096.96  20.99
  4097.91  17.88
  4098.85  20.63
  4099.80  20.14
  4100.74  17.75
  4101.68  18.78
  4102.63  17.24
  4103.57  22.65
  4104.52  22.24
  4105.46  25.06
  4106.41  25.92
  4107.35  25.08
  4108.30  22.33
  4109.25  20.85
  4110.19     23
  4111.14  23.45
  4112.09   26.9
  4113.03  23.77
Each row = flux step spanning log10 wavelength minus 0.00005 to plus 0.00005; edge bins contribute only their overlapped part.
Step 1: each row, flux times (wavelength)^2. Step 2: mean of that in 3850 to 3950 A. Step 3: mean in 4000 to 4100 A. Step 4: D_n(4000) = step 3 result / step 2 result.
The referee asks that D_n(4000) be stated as 1.9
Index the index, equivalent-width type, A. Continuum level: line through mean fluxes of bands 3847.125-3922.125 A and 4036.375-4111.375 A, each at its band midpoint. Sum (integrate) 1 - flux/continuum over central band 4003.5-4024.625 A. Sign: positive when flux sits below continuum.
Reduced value -4.73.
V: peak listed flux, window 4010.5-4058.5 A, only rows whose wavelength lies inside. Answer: 29.12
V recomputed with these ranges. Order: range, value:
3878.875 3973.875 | 19.65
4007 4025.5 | 28.31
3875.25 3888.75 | 13.43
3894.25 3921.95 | 19.3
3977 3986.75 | 23.83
